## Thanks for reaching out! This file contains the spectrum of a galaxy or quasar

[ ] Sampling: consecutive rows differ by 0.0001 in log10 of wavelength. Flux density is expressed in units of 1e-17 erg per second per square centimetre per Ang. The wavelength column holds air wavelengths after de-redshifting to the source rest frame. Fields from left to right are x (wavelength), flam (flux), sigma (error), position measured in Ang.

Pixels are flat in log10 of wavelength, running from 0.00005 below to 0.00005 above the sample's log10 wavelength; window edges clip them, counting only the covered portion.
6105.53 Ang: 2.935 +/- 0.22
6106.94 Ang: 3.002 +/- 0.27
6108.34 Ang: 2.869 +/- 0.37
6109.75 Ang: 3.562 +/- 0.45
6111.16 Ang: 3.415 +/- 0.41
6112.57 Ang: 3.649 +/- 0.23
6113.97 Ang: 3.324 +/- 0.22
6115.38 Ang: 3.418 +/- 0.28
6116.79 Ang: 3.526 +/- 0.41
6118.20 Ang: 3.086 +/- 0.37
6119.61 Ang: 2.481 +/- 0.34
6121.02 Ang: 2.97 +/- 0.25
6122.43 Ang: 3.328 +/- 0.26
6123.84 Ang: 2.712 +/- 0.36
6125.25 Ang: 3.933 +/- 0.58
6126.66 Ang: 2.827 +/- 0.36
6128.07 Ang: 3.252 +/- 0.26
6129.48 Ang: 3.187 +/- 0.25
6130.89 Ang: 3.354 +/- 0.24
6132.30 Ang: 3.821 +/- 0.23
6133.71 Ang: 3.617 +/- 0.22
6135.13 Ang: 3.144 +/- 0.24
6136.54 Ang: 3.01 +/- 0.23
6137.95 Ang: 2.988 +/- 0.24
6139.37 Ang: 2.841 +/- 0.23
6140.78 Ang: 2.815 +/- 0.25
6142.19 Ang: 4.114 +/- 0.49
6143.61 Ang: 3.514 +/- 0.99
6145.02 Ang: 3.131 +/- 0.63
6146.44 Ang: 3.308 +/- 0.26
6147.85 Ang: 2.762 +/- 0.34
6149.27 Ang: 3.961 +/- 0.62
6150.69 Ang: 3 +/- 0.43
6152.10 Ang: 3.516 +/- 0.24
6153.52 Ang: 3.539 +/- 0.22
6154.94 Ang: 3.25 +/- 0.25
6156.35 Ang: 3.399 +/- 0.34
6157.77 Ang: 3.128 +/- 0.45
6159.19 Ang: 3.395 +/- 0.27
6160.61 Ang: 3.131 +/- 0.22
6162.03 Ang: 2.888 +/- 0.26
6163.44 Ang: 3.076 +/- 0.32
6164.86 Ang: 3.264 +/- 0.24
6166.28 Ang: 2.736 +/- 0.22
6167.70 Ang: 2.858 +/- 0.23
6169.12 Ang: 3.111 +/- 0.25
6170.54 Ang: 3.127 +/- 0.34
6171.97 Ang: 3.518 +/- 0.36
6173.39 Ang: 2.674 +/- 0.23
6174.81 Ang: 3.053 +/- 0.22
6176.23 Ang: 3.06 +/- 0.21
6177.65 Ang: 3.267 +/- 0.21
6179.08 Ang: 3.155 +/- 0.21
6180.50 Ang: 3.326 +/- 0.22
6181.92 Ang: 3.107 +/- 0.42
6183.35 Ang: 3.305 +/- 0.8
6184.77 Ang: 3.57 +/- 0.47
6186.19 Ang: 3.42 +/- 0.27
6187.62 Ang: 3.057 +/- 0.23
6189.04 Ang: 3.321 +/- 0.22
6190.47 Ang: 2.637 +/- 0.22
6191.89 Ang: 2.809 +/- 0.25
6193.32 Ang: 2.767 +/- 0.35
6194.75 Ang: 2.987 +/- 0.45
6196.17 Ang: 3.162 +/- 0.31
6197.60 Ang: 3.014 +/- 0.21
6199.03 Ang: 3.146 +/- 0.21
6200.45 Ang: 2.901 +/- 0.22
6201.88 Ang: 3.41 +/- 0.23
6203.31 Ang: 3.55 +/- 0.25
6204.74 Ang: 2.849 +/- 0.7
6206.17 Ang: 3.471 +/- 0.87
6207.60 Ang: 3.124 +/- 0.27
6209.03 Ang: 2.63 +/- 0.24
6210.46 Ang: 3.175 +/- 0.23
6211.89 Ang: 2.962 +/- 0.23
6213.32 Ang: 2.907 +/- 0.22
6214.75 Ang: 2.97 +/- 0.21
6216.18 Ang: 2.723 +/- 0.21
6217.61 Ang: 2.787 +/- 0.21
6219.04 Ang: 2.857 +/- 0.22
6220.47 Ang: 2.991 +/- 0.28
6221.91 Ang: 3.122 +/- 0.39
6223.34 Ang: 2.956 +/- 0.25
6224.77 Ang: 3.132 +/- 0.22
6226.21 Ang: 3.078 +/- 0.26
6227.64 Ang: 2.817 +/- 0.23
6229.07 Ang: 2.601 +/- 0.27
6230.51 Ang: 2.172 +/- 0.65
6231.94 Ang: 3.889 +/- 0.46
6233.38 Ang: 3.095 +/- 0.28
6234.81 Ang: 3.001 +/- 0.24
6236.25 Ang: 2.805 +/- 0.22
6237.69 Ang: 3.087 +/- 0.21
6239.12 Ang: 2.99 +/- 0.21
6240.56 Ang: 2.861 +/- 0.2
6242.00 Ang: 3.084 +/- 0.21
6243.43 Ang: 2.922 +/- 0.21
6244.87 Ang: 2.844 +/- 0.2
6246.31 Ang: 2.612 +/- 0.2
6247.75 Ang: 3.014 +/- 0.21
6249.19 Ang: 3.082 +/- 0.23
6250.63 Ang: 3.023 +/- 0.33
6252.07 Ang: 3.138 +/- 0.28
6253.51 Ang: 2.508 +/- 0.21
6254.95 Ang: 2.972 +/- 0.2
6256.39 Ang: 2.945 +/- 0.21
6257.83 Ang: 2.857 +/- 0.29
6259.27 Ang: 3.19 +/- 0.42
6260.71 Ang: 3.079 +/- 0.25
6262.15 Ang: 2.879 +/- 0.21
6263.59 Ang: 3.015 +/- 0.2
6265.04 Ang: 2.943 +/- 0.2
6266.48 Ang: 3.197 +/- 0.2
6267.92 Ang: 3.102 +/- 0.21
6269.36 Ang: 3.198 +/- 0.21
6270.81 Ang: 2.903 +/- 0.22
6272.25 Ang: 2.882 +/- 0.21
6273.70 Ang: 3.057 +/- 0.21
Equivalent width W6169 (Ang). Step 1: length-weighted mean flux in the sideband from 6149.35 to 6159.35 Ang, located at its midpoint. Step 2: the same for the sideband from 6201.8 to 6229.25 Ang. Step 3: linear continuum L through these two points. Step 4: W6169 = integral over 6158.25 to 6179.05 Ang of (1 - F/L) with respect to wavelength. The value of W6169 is 1.18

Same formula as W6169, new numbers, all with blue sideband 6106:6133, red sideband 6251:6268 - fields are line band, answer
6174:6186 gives -0.4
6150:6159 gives -0.4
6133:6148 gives -0.1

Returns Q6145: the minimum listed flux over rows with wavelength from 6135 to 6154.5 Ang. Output 2.762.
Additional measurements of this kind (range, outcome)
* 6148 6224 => 2.63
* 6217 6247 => 2.172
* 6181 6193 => 2.637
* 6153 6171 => 2.736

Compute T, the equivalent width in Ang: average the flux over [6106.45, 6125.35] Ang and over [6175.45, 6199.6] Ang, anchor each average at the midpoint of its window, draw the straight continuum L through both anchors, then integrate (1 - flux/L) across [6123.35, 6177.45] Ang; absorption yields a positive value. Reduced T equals -0.73 Ang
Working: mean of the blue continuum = 3.21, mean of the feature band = 3.21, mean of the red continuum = 3.12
